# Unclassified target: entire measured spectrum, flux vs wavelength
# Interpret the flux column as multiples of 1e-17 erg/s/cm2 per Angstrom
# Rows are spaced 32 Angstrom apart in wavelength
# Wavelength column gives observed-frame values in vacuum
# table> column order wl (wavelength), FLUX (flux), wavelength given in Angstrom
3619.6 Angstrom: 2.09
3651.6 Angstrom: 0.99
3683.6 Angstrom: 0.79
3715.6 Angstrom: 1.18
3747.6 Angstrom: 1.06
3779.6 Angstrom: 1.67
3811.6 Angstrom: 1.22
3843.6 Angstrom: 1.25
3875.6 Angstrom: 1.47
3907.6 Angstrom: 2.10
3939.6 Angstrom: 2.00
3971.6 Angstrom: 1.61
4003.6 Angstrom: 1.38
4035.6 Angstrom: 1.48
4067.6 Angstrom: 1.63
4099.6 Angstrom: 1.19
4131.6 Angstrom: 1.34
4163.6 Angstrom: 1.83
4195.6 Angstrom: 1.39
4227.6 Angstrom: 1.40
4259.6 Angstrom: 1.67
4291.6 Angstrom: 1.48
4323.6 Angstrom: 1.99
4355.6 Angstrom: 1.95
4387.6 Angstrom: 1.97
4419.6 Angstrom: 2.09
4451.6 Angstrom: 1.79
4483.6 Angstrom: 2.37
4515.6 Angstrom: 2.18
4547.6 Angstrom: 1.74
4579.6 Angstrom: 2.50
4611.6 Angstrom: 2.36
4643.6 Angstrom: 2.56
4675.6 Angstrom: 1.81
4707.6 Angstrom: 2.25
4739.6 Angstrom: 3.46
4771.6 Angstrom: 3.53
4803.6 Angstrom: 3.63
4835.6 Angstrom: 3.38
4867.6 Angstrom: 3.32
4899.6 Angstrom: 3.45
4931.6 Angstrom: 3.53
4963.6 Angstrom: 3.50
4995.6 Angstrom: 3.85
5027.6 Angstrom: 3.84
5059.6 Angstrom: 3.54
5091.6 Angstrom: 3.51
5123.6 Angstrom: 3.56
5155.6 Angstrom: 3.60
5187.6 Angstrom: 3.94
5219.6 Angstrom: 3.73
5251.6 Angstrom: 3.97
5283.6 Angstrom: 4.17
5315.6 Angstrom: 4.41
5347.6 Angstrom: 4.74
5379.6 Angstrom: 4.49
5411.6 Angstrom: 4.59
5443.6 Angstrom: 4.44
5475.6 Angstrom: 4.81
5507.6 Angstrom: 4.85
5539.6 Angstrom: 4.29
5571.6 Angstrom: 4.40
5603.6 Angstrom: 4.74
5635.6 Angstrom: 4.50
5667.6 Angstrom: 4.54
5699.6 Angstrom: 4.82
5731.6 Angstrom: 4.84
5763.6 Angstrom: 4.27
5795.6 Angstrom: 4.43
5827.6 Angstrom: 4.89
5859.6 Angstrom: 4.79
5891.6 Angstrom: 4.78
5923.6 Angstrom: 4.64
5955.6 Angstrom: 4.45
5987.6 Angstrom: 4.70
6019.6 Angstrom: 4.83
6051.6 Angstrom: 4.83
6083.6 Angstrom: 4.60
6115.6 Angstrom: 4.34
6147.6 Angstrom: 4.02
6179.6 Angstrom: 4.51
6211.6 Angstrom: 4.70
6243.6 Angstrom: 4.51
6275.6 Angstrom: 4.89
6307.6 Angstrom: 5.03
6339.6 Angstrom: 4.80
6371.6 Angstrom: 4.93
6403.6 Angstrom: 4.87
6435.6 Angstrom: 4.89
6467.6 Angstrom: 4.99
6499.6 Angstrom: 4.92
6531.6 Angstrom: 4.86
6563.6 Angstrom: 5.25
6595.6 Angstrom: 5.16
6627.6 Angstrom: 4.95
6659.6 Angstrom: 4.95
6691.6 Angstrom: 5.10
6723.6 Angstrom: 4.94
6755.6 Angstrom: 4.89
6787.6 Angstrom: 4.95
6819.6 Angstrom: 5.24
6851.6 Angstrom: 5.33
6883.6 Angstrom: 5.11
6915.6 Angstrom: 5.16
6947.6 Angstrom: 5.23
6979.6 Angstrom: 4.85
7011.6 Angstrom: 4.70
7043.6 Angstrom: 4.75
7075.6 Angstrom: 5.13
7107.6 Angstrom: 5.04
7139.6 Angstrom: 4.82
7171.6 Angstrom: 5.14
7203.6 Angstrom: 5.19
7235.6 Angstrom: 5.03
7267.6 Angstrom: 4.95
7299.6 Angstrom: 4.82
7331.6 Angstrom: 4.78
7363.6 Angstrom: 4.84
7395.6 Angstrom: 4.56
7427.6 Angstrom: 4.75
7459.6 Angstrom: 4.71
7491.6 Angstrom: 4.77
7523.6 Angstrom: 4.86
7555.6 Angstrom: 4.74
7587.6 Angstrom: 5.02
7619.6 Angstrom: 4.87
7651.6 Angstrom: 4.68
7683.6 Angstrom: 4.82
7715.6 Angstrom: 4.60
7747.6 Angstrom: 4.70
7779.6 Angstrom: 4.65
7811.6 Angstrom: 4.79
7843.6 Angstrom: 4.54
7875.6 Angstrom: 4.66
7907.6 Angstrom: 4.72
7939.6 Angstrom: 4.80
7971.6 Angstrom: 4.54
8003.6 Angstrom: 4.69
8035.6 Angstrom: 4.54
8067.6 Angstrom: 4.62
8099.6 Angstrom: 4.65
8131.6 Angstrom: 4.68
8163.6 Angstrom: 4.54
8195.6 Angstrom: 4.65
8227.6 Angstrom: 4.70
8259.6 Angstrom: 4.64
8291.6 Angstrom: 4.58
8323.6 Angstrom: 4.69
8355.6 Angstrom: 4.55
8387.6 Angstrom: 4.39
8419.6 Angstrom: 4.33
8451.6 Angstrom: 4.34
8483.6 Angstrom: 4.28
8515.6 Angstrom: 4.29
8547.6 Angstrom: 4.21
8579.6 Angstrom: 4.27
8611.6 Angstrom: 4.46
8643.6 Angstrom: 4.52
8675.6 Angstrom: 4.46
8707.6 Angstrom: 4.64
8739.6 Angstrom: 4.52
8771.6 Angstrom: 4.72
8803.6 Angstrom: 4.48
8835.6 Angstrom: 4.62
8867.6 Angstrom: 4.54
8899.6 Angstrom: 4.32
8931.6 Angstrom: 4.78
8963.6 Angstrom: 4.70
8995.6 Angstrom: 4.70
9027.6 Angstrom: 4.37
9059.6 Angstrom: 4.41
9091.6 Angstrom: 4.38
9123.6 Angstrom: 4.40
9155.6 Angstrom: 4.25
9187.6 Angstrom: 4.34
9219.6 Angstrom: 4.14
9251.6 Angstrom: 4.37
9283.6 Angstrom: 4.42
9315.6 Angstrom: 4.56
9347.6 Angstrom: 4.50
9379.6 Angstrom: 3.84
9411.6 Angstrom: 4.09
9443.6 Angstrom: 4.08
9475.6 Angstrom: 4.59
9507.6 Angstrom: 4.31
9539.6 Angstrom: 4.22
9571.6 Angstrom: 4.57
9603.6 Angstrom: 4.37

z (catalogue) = 0.19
